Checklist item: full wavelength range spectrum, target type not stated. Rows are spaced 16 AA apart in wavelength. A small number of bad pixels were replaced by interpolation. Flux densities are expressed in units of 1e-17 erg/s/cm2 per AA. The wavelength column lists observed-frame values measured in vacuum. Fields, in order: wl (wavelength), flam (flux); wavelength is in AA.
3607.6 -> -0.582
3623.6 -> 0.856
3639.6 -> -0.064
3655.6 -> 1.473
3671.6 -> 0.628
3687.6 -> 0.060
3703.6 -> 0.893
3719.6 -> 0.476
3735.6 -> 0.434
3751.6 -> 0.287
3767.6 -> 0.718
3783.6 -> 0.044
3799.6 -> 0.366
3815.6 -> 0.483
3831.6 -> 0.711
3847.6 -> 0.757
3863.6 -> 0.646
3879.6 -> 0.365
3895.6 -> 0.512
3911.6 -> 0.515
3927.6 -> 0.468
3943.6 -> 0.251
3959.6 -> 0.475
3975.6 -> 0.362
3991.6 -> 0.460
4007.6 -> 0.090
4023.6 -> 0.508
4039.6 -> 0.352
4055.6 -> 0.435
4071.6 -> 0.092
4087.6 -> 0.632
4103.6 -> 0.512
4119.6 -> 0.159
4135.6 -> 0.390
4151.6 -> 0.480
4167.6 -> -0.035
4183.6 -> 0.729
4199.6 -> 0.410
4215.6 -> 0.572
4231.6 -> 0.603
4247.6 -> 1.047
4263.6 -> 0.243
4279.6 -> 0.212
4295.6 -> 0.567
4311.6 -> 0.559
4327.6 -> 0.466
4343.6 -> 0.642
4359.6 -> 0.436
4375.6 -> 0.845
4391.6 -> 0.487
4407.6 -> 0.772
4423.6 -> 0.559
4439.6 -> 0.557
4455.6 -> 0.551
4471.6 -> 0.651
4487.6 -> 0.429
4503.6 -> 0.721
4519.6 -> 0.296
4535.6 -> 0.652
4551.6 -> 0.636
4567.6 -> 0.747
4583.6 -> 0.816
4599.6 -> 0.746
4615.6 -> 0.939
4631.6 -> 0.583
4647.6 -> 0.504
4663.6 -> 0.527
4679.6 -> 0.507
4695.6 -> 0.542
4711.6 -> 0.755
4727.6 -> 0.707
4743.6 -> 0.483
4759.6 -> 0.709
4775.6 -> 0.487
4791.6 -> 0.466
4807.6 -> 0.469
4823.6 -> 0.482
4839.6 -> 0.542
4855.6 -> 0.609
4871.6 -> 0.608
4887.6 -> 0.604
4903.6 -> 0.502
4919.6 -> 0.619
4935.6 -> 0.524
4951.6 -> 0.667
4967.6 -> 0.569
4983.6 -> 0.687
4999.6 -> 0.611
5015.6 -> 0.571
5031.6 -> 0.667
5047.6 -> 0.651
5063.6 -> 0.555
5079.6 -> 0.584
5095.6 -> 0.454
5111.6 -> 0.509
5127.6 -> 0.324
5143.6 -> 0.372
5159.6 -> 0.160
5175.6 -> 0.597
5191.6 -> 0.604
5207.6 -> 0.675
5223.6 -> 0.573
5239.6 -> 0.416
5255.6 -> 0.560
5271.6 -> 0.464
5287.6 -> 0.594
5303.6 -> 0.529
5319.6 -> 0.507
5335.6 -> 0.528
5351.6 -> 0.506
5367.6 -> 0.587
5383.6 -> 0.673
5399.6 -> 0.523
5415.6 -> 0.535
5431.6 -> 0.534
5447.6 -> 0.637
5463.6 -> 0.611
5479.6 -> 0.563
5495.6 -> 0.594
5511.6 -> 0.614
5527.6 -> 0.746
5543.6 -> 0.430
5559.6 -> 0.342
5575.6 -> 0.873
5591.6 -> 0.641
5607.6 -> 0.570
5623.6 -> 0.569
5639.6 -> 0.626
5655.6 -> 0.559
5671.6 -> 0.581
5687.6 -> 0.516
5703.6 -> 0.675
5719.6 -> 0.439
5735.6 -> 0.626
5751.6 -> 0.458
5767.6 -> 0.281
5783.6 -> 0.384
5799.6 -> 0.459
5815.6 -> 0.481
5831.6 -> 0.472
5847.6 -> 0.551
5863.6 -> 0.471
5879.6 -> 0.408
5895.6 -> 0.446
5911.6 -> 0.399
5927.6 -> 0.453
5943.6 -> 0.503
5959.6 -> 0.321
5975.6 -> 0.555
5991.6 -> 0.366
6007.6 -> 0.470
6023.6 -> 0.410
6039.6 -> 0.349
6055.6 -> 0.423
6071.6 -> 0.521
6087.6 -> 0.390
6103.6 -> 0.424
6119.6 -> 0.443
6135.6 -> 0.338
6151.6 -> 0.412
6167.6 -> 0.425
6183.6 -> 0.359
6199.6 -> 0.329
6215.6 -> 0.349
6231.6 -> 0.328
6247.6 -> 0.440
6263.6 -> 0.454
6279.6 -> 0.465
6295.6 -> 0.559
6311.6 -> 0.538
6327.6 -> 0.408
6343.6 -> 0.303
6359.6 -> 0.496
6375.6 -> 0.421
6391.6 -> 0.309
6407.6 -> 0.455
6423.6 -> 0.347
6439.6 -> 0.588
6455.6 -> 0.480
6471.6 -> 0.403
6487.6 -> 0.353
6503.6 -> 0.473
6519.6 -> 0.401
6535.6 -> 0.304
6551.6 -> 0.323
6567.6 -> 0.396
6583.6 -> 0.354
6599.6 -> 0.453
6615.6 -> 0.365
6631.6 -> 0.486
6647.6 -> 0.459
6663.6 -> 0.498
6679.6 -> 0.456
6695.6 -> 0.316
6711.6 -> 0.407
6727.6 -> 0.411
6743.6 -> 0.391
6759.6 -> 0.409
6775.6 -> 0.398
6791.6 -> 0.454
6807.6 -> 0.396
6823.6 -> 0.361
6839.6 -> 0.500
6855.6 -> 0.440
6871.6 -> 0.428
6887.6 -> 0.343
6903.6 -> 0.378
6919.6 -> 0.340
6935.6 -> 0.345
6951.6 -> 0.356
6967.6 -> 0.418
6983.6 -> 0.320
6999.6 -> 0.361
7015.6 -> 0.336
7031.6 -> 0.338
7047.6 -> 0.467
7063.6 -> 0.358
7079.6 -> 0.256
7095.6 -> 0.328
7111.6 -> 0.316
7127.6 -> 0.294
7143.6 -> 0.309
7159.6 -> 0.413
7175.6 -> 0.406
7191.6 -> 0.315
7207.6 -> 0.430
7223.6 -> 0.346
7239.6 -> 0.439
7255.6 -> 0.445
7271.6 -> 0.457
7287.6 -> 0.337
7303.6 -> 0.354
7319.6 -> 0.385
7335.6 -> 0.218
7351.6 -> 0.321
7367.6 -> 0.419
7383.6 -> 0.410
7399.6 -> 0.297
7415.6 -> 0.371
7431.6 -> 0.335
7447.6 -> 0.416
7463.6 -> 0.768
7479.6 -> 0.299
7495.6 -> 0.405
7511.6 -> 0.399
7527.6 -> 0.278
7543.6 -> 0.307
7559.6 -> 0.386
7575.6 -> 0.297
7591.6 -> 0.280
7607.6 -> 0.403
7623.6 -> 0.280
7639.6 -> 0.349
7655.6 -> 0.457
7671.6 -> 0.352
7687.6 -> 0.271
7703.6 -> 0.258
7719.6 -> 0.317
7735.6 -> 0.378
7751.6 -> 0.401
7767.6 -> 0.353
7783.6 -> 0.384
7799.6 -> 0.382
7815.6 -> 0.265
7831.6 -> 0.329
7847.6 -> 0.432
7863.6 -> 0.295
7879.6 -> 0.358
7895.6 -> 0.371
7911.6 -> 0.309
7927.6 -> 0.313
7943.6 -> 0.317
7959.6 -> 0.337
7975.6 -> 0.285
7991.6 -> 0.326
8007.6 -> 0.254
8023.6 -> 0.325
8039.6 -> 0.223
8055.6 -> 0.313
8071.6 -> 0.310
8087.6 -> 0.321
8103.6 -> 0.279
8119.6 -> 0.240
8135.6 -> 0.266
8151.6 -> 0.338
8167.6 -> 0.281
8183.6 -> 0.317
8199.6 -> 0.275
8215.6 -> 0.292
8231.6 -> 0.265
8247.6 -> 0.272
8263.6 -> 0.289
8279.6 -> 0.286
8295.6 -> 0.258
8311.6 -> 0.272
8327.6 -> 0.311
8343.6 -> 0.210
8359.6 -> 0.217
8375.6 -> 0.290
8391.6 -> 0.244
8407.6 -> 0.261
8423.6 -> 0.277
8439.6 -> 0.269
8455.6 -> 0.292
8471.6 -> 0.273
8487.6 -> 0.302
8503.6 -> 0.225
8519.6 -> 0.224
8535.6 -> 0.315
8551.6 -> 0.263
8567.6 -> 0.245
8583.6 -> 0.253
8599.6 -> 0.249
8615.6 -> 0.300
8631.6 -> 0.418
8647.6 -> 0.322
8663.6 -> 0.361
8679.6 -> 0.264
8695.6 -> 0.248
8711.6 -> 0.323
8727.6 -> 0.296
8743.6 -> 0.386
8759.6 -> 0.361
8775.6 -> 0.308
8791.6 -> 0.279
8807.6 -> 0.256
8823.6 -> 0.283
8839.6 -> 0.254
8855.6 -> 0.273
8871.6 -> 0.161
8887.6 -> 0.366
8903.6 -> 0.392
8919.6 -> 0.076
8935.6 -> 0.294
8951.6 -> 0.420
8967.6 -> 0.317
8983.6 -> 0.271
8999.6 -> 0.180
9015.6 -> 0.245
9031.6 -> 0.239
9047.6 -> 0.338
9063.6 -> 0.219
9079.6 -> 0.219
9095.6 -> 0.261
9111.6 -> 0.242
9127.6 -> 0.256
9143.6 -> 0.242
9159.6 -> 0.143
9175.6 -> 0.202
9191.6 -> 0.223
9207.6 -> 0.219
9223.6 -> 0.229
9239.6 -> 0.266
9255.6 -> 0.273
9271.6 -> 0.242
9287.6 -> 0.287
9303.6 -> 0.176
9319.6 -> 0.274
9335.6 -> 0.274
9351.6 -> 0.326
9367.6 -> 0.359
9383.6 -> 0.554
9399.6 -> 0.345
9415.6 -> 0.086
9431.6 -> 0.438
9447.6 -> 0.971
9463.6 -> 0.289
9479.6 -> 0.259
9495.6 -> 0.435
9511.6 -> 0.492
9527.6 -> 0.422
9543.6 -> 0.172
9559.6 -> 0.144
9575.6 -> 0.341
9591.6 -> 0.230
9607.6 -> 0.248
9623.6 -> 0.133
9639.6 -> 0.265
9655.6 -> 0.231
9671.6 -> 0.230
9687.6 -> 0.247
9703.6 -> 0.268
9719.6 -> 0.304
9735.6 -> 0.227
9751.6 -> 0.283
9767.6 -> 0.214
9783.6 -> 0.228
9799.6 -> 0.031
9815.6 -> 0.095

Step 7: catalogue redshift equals 0.14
